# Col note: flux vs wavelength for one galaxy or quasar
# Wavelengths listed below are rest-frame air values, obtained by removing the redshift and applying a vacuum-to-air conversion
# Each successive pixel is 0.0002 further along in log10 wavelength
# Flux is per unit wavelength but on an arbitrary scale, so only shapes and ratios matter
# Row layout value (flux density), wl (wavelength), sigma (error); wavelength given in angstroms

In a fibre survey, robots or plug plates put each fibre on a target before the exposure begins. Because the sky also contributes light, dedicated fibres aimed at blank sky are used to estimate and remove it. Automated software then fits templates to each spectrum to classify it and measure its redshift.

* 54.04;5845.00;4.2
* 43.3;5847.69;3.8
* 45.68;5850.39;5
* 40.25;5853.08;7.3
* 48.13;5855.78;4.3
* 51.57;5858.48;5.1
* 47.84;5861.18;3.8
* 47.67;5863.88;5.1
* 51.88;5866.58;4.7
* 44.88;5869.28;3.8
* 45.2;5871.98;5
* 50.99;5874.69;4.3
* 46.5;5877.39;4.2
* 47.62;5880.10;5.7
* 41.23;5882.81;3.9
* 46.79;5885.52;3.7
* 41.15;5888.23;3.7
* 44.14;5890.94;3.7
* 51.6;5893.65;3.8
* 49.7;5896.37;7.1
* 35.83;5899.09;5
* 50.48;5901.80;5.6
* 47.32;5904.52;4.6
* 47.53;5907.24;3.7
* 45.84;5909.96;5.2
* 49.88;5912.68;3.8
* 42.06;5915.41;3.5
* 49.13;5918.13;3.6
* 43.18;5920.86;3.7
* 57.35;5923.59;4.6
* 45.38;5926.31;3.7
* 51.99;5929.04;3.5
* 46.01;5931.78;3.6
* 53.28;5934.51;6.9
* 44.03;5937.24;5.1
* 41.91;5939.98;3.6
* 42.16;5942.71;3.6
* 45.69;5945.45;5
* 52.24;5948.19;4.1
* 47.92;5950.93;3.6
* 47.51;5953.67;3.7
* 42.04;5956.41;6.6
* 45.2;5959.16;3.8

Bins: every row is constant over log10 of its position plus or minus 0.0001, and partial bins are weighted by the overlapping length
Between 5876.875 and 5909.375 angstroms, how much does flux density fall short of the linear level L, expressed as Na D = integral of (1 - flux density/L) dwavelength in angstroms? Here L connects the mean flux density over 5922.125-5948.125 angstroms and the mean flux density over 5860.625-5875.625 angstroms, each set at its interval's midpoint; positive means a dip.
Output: 1.4 angstroms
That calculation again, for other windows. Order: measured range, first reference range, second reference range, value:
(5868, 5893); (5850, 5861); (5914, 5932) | 0.8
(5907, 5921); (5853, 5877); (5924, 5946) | 0.2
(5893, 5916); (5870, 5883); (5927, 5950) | 0.1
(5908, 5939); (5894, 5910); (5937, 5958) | -1.3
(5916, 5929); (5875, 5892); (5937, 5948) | -1.2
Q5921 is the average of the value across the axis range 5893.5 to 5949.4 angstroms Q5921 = 47.2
